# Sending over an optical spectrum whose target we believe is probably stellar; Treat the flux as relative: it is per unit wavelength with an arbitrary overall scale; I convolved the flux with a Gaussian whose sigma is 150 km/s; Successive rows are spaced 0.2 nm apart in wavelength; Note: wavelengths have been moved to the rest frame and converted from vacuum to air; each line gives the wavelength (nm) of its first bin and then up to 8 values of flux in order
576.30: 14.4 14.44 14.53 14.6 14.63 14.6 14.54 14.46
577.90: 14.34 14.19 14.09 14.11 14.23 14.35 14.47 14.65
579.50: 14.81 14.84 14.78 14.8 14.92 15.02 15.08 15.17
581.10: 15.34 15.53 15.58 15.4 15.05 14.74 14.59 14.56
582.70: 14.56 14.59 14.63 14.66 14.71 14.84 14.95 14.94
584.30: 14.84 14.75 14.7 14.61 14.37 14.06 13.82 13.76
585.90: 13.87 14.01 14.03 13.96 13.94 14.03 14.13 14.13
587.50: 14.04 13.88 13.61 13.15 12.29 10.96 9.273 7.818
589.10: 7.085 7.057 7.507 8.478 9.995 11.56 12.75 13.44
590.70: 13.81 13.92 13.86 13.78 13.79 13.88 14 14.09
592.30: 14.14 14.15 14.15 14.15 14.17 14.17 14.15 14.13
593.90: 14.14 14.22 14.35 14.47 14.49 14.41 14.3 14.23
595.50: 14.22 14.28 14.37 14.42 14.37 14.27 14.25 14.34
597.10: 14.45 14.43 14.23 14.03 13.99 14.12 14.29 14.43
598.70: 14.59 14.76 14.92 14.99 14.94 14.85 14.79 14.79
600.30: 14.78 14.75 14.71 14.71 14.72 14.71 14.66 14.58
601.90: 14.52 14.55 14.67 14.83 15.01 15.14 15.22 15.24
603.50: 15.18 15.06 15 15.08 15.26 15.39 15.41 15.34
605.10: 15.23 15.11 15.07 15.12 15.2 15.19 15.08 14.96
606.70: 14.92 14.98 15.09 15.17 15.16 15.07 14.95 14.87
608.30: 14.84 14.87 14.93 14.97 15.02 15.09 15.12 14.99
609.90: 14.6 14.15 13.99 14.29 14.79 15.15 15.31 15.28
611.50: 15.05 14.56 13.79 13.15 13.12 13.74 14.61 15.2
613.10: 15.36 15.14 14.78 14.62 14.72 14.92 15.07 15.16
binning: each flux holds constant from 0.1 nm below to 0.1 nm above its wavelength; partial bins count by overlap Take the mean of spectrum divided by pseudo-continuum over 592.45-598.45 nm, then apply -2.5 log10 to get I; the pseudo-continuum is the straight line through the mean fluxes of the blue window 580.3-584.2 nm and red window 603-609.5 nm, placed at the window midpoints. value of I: 0.06 mag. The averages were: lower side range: 14.9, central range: 14.3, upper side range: 15.1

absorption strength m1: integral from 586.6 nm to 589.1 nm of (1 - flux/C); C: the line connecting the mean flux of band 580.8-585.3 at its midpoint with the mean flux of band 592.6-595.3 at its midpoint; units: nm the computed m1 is 0.38 nm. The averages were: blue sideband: 14.9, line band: 12.4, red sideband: 14.3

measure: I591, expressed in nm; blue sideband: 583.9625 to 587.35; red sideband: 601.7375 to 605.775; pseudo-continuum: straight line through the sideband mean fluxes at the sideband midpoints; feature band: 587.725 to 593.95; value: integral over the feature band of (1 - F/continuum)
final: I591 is 0.91 nm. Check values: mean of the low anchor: 14.2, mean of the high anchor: 15.1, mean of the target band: 12.4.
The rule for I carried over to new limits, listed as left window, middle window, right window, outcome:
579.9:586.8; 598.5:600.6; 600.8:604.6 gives 0.01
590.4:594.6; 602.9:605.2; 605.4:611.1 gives -0.04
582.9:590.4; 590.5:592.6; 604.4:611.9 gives -0.05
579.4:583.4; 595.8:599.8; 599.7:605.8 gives 0.04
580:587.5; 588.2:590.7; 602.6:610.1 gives 0.42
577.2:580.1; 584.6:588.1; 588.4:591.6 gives -0.16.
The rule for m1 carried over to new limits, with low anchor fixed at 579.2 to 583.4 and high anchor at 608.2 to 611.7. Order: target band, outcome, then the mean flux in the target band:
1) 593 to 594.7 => 0.074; 14.2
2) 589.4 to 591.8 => 0.429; 12.2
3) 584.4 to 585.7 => 0.050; 14.3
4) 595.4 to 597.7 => 0.087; 14.3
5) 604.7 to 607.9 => -0.057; 15.1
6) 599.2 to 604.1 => 0.003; 14.9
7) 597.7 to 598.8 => 0.045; 14.3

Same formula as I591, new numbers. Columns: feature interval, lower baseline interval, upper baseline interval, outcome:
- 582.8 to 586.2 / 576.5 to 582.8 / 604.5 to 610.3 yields 0.068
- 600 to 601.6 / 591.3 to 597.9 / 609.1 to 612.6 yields -0.045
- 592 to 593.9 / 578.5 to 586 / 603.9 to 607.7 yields 0.097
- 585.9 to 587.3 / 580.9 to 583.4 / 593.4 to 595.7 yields 0.066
